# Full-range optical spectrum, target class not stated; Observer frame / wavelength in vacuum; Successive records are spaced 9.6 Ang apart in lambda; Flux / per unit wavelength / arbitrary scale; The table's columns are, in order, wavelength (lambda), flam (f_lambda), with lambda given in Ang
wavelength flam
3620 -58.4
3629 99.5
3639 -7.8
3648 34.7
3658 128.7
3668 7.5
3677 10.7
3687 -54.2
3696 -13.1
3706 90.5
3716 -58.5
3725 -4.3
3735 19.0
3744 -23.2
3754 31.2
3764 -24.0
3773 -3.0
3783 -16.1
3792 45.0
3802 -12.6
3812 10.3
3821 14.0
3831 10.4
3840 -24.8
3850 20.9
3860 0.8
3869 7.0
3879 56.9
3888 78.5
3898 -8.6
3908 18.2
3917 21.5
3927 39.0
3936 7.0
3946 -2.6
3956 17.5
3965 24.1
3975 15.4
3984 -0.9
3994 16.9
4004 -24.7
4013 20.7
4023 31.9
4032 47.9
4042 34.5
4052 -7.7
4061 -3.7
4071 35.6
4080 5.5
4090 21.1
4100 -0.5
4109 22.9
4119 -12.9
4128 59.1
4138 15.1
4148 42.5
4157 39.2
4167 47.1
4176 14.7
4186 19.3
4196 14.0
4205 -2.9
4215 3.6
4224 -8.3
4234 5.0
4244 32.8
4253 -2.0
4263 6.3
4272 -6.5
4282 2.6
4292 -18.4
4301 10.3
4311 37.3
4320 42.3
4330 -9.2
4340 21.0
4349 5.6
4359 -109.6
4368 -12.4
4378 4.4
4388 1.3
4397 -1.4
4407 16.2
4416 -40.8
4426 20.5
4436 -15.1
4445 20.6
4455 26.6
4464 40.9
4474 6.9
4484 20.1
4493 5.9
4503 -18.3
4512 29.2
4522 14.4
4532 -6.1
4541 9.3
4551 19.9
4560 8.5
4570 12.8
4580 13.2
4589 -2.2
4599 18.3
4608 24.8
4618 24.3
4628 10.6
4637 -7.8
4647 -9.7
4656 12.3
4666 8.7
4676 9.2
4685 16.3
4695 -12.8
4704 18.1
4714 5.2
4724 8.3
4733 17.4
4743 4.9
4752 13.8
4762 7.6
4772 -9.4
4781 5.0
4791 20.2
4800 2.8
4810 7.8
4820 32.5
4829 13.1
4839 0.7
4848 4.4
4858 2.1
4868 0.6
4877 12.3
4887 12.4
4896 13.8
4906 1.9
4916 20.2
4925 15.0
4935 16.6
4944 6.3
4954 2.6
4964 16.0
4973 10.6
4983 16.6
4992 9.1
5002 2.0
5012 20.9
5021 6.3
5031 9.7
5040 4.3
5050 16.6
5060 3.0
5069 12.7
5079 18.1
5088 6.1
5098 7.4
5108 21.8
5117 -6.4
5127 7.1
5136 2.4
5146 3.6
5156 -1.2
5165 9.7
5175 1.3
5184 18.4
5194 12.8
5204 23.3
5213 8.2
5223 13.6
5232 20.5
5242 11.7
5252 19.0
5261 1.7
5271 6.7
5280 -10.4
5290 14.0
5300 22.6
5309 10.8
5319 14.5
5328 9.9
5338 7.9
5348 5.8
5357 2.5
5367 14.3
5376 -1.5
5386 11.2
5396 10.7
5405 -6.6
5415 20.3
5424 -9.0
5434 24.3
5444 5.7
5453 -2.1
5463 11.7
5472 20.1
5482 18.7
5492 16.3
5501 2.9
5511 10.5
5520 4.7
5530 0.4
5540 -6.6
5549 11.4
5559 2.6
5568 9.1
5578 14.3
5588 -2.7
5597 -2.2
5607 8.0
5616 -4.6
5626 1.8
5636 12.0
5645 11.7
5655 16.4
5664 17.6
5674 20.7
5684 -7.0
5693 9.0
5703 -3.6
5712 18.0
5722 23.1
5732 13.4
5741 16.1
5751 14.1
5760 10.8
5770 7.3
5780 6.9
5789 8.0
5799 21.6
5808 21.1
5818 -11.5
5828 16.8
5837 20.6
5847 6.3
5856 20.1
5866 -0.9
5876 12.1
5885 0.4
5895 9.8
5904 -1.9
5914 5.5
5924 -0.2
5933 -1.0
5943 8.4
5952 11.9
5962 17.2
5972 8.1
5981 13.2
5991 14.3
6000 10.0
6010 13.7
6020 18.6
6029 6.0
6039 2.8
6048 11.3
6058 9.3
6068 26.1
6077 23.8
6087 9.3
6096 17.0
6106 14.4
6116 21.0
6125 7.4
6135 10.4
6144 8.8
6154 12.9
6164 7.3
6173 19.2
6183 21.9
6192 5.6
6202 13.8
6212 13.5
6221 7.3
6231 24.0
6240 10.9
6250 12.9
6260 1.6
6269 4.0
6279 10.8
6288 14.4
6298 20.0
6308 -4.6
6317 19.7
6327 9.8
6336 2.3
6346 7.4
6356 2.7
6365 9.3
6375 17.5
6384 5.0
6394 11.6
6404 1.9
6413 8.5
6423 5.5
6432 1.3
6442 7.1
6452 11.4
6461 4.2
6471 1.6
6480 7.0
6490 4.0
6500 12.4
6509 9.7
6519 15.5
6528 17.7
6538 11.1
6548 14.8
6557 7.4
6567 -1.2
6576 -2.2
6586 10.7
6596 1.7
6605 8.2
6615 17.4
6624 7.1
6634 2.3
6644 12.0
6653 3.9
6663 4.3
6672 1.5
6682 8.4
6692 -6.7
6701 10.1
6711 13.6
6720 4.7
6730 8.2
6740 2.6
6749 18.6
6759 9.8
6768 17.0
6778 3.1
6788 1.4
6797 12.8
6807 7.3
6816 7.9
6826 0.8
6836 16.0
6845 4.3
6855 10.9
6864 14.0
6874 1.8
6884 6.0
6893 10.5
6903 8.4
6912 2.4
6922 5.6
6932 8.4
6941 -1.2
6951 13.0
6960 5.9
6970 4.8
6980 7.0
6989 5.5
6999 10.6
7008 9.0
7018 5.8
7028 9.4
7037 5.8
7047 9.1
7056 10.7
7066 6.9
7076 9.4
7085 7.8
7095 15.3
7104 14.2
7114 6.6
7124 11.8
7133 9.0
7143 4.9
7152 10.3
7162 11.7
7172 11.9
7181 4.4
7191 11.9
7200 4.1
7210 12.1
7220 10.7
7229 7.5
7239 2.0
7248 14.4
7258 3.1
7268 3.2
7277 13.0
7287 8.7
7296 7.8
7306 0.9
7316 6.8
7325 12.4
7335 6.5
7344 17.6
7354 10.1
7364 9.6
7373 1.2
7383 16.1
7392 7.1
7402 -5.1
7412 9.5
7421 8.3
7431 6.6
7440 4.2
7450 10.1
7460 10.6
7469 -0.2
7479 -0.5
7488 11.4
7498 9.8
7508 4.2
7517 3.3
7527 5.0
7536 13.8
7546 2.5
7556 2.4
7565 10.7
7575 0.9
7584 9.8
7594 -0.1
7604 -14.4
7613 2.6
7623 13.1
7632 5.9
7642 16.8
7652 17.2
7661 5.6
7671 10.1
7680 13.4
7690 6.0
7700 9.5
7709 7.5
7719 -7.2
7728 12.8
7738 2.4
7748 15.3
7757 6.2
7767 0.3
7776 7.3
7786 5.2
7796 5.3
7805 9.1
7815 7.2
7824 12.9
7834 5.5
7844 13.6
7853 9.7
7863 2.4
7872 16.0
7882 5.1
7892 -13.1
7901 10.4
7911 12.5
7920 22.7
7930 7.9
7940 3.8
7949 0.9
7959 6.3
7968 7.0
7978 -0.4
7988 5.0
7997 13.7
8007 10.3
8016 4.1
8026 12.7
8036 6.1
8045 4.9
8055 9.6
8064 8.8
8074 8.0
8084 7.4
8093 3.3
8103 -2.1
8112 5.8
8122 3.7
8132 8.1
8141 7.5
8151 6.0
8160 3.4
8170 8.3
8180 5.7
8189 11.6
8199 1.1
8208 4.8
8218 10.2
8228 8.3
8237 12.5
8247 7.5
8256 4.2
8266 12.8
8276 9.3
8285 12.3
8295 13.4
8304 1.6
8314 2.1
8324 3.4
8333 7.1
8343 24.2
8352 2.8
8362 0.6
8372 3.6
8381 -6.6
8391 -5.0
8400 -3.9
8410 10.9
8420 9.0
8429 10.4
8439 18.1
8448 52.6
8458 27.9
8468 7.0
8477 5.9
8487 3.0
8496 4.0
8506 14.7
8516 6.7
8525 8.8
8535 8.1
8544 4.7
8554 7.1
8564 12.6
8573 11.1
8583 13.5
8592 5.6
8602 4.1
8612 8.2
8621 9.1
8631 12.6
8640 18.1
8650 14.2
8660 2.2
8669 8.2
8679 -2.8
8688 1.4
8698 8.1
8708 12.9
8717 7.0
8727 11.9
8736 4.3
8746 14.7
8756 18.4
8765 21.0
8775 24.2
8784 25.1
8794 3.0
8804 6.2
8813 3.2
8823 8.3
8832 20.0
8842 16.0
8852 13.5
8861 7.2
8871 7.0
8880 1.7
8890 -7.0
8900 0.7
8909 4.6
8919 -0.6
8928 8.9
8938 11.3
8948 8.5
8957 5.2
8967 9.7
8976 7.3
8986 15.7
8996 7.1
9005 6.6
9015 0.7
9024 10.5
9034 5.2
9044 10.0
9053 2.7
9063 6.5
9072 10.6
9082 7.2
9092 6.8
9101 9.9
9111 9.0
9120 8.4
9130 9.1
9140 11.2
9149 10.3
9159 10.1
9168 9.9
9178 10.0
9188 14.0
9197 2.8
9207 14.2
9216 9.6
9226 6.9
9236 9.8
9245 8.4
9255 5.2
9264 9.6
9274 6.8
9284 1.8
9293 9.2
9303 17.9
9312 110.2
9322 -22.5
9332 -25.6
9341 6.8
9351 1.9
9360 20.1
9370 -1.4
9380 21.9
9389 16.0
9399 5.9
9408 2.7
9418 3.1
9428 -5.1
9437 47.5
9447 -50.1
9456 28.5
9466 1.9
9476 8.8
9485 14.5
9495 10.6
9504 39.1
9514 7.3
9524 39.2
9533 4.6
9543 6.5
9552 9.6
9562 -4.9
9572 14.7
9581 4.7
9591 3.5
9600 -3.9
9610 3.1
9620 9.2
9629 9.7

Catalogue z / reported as 1.266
